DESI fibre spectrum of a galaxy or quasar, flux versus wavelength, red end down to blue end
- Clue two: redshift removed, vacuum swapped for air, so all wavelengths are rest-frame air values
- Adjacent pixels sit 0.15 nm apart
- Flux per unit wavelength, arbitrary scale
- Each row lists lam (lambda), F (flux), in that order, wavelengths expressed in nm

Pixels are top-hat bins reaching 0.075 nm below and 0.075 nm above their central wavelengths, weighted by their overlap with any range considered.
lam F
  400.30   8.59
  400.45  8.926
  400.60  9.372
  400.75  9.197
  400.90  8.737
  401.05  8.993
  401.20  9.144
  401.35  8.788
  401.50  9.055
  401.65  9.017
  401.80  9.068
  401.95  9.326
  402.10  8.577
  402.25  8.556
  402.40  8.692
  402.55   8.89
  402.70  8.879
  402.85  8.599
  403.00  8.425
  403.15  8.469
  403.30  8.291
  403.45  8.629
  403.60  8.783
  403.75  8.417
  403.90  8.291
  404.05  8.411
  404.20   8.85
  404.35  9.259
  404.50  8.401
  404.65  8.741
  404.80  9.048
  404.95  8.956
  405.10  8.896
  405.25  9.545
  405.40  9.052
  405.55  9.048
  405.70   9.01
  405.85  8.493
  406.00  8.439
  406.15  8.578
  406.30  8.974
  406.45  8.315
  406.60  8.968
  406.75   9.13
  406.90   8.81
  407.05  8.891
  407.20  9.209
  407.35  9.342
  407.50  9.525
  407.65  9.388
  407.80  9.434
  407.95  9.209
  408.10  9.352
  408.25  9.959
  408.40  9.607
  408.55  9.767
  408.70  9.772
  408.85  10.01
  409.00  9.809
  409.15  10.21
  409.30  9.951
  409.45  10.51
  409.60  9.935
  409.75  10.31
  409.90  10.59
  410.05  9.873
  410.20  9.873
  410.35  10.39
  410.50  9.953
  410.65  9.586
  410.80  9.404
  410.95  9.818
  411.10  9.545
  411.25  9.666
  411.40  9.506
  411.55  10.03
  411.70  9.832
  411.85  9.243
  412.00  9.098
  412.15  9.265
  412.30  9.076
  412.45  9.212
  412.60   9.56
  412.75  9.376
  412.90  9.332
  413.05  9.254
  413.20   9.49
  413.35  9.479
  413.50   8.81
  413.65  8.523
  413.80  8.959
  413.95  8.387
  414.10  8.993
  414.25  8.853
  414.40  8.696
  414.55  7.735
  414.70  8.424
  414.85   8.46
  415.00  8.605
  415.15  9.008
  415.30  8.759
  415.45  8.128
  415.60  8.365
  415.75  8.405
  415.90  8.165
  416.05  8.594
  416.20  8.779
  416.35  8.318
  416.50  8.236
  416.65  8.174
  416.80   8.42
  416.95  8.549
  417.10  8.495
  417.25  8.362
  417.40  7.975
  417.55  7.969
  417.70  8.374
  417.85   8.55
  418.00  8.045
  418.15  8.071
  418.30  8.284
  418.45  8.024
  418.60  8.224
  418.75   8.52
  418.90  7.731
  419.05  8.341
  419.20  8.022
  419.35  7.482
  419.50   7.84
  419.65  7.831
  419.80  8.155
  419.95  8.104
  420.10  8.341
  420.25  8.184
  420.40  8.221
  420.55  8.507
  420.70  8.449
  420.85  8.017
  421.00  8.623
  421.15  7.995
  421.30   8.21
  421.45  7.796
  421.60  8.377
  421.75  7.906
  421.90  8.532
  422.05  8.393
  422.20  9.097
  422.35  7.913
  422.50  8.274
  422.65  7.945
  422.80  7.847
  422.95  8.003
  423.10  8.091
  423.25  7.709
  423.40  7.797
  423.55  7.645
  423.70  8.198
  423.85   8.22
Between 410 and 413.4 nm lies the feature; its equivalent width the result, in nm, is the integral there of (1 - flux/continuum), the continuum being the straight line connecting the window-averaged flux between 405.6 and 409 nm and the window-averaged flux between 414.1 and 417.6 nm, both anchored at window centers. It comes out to -0.291 nm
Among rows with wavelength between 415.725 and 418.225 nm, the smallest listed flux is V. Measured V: 7.969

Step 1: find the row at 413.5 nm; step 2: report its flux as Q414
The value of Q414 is 8.81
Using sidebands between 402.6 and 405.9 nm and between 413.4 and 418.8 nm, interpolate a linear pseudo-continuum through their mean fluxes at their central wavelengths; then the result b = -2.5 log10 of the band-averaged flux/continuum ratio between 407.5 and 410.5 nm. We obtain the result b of -0.15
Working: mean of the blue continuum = 8.75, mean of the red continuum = 8.43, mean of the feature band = 9.88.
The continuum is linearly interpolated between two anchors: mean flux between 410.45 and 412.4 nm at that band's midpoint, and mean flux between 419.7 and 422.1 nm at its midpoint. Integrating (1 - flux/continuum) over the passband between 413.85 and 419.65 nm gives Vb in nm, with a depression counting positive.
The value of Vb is 0.316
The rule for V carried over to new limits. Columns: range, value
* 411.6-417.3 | 7.735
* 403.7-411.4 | 8.291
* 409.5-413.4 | 9.076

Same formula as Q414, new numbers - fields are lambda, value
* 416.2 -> 8.779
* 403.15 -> 8.469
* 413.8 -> 8.959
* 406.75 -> 9.13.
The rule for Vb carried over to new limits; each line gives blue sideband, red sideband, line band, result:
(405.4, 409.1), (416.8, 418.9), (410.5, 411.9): -0.13 nm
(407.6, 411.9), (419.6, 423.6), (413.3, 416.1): 0.16 nm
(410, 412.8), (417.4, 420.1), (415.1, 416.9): 0.05 nm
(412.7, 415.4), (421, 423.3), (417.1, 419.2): 0.07 nm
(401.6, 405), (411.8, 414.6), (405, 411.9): -0.48 nm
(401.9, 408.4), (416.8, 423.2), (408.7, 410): -0.22 nm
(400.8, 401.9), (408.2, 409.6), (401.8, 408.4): 0.40 nm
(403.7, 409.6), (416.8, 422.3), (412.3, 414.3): -0.10 nm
